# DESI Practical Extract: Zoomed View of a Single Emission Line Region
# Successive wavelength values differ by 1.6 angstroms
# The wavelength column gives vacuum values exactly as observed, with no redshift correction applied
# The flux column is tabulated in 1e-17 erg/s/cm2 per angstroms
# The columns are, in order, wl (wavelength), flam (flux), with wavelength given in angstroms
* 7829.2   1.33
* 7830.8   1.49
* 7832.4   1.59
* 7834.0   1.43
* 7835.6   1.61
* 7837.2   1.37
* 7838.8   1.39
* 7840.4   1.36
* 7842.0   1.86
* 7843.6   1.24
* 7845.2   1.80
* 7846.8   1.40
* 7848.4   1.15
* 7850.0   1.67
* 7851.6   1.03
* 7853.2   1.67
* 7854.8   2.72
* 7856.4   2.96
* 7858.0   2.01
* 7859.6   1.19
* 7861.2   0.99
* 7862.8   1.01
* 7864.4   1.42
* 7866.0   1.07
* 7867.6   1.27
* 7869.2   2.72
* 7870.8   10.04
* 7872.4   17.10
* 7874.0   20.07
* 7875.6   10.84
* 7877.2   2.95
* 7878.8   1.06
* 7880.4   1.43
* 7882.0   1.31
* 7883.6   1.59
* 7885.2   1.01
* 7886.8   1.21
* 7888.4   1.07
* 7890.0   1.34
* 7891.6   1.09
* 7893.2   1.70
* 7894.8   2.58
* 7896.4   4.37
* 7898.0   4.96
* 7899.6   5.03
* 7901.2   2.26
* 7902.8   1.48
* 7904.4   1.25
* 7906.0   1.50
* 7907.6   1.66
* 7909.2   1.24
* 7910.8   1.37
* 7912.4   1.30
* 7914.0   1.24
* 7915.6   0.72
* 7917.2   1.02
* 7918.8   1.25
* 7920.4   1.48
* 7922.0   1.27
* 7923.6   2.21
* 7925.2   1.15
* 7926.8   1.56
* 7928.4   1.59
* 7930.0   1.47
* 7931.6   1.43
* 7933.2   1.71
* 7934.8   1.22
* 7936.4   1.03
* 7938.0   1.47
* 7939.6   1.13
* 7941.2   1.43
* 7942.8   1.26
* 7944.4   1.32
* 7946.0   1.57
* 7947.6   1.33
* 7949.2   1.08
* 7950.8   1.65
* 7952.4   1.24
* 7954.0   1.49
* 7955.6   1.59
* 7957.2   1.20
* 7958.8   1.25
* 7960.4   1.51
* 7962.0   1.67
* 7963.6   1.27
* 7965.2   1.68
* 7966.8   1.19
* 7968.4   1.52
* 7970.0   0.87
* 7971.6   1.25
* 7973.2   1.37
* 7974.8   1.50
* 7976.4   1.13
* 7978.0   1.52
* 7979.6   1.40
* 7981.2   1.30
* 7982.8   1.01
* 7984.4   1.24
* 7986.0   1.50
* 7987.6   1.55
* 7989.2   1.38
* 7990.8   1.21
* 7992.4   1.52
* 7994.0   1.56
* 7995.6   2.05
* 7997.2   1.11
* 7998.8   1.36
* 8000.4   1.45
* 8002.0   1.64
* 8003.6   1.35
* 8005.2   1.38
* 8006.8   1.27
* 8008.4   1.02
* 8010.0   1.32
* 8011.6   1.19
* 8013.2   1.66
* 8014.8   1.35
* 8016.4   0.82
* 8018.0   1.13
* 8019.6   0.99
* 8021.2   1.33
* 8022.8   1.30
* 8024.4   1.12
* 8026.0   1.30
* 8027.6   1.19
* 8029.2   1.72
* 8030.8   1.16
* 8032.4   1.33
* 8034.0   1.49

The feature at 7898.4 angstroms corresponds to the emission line [N II] 6583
